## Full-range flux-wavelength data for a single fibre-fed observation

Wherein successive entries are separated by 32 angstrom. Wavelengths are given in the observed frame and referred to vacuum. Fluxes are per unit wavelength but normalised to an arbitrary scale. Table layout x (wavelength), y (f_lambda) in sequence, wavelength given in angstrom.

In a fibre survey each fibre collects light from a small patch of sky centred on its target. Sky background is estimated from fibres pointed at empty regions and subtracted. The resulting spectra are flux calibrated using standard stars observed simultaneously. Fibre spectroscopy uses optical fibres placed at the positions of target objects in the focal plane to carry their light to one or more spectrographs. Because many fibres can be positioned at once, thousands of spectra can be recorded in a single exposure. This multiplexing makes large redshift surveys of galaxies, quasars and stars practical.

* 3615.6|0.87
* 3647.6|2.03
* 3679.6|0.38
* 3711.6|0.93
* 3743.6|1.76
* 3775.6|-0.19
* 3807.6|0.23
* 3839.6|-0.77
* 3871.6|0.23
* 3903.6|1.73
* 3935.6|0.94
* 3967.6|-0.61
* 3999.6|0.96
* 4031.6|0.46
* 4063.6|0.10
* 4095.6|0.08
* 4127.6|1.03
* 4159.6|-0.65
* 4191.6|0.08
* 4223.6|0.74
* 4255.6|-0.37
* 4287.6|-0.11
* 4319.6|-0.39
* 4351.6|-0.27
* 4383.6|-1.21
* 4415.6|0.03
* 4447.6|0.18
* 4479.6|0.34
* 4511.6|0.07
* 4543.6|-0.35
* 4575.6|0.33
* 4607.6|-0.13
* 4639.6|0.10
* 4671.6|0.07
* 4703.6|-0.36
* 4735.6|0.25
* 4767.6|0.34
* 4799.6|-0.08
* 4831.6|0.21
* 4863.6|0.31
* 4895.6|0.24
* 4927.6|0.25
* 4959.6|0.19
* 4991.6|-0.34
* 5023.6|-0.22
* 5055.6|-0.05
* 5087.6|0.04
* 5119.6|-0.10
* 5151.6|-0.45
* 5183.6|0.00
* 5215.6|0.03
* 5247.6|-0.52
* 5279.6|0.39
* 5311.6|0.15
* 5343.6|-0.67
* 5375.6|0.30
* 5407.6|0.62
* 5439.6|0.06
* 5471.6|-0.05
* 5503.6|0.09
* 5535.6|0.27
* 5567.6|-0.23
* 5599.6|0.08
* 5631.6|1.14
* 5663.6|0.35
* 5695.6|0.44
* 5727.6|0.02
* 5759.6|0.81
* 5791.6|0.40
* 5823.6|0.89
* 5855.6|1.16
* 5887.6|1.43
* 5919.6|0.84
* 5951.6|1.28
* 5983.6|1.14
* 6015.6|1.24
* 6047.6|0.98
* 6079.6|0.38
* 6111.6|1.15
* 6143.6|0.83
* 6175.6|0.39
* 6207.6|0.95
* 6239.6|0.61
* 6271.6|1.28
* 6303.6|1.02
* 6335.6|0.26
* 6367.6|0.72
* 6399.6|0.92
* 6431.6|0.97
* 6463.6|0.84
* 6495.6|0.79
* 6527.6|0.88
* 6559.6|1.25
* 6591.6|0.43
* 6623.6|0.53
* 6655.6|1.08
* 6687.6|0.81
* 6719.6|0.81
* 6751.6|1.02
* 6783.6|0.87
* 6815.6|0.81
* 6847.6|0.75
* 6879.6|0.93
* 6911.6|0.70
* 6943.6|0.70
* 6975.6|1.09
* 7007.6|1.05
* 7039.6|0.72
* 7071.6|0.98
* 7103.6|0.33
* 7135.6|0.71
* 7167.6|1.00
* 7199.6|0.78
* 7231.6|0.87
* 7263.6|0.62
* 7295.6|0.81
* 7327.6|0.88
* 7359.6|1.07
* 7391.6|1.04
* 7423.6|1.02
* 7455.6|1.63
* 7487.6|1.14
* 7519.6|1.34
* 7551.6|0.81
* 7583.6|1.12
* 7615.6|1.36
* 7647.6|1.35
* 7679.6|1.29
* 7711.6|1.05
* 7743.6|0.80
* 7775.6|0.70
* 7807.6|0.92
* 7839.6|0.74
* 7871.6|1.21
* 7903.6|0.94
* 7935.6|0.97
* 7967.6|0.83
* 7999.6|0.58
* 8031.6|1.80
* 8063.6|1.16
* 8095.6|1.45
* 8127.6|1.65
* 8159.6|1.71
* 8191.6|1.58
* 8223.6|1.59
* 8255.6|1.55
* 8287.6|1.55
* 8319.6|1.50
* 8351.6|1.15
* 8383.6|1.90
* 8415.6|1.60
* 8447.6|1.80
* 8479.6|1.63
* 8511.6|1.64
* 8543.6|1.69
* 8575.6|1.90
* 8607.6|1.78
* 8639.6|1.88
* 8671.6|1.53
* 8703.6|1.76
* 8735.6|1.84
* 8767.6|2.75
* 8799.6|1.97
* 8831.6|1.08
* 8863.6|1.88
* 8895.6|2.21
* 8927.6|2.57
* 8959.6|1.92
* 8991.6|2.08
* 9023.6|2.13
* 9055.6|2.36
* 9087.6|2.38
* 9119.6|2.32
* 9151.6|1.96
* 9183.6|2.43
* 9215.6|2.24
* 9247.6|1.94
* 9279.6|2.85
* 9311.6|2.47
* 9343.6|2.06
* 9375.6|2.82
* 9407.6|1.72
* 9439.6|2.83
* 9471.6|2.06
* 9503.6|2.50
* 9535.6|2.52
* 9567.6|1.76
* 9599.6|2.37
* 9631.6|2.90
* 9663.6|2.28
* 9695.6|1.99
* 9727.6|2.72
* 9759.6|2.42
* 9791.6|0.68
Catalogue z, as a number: 1.01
